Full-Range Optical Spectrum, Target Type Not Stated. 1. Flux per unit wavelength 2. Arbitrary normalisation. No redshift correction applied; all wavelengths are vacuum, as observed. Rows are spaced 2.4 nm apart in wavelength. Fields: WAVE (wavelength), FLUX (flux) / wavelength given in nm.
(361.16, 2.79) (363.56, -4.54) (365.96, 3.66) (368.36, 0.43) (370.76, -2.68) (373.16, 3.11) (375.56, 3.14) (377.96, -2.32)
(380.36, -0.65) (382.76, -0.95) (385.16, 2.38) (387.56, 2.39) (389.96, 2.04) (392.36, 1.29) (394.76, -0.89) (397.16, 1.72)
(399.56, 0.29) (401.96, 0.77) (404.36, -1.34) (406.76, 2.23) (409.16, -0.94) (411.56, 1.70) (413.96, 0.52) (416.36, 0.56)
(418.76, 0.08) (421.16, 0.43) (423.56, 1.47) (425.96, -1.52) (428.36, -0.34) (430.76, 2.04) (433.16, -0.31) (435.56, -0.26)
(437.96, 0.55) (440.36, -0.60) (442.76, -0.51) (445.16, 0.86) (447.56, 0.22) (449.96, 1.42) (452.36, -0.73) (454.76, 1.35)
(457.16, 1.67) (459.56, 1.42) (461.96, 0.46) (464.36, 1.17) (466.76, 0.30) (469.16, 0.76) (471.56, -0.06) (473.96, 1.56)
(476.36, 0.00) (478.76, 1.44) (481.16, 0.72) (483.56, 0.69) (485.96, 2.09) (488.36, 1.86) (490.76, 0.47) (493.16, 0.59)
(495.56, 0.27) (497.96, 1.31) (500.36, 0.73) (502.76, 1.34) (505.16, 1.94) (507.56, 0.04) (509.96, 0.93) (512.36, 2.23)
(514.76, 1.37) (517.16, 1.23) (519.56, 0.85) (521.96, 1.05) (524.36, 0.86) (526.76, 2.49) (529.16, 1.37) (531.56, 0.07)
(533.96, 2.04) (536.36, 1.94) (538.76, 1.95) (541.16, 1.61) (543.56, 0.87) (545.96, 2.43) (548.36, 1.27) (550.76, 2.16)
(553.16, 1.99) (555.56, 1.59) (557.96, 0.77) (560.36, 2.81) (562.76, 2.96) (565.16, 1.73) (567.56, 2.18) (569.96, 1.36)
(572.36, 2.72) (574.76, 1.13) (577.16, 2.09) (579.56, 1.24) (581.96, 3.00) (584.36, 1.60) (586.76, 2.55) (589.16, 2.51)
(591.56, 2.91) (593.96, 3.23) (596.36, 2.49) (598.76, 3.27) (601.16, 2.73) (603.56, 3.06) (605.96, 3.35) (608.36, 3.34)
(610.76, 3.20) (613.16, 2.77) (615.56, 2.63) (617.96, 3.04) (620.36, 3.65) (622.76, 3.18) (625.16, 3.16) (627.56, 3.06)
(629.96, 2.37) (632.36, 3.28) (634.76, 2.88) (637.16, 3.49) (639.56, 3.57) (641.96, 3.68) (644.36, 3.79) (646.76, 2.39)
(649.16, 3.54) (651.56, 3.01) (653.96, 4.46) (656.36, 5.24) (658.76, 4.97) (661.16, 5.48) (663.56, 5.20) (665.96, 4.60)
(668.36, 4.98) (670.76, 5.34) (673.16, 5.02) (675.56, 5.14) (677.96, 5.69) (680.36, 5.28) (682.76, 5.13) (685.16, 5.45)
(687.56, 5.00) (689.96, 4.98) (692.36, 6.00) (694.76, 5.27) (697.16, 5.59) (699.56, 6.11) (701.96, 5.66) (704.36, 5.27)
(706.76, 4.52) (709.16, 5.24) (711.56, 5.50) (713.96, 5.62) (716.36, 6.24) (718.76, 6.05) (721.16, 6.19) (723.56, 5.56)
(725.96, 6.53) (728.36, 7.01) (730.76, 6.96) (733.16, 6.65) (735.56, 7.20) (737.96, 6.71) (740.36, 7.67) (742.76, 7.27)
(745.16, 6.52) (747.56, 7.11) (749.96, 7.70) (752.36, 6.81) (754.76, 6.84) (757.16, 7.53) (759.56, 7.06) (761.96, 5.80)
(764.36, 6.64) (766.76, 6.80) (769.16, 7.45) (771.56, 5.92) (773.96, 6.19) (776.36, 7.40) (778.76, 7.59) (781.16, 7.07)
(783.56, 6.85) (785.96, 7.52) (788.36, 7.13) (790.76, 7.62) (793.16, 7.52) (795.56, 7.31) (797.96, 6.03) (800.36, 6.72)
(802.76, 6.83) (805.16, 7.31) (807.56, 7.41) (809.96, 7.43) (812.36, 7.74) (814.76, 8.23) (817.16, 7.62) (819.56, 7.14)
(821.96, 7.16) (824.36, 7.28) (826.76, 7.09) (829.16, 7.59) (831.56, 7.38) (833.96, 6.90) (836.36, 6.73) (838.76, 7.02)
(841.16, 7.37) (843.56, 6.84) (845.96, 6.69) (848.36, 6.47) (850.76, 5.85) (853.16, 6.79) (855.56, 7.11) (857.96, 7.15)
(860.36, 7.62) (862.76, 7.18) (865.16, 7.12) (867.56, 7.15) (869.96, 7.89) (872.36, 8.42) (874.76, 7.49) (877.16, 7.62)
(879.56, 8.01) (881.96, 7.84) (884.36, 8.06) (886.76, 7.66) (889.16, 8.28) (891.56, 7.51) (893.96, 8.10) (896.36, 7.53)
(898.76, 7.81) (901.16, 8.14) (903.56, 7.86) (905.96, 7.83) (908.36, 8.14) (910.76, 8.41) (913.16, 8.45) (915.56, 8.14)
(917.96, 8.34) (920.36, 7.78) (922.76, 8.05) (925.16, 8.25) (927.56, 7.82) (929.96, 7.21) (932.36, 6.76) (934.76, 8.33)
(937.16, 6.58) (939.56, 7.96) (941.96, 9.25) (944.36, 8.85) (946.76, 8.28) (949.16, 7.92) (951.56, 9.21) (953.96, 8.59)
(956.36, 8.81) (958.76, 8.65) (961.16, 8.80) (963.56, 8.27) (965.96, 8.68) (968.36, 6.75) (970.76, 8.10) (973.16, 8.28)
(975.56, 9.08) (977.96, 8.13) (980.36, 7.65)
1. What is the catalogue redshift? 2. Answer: 0.643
